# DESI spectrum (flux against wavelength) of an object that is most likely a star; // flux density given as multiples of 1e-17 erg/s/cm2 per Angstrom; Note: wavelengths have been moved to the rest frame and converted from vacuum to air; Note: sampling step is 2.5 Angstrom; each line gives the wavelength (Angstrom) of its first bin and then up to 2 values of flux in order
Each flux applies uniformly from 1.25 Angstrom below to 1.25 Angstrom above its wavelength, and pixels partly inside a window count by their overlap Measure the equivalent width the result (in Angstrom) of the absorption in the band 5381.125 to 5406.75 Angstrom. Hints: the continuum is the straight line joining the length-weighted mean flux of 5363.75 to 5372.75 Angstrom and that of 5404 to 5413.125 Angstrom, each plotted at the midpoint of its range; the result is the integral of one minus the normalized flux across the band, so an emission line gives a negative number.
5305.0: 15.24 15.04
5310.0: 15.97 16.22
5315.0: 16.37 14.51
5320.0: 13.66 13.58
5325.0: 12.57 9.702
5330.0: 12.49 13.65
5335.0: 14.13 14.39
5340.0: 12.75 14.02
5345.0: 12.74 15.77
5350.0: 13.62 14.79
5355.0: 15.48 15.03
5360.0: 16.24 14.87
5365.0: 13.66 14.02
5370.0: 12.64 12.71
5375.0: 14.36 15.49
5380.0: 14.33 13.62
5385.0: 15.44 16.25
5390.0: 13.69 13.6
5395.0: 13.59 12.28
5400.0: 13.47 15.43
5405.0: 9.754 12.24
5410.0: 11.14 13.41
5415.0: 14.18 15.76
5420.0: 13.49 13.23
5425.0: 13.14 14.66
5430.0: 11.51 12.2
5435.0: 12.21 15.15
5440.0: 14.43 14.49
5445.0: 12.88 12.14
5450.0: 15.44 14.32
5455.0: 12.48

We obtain -3.1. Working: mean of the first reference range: 13.3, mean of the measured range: 13.7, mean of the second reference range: 11.6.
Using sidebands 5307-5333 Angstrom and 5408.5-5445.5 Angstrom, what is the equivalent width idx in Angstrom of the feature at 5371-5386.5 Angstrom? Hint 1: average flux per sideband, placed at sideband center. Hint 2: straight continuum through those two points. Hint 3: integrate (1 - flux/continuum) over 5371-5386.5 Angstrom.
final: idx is -0.7 Angstrom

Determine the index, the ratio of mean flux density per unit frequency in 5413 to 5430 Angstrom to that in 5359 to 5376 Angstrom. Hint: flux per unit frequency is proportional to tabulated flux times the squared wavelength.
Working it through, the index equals 1.01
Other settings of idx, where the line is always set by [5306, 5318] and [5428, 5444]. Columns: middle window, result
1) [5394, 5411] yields 1.8 Angstrom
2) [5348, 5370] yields 0.3 Angstrom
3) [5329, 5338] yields 1.0 Angstrom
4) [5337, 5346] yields 1.0 Angstrom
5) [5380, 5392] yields -0.3 Angstrom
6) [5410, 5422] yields -0.1 Angstrom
